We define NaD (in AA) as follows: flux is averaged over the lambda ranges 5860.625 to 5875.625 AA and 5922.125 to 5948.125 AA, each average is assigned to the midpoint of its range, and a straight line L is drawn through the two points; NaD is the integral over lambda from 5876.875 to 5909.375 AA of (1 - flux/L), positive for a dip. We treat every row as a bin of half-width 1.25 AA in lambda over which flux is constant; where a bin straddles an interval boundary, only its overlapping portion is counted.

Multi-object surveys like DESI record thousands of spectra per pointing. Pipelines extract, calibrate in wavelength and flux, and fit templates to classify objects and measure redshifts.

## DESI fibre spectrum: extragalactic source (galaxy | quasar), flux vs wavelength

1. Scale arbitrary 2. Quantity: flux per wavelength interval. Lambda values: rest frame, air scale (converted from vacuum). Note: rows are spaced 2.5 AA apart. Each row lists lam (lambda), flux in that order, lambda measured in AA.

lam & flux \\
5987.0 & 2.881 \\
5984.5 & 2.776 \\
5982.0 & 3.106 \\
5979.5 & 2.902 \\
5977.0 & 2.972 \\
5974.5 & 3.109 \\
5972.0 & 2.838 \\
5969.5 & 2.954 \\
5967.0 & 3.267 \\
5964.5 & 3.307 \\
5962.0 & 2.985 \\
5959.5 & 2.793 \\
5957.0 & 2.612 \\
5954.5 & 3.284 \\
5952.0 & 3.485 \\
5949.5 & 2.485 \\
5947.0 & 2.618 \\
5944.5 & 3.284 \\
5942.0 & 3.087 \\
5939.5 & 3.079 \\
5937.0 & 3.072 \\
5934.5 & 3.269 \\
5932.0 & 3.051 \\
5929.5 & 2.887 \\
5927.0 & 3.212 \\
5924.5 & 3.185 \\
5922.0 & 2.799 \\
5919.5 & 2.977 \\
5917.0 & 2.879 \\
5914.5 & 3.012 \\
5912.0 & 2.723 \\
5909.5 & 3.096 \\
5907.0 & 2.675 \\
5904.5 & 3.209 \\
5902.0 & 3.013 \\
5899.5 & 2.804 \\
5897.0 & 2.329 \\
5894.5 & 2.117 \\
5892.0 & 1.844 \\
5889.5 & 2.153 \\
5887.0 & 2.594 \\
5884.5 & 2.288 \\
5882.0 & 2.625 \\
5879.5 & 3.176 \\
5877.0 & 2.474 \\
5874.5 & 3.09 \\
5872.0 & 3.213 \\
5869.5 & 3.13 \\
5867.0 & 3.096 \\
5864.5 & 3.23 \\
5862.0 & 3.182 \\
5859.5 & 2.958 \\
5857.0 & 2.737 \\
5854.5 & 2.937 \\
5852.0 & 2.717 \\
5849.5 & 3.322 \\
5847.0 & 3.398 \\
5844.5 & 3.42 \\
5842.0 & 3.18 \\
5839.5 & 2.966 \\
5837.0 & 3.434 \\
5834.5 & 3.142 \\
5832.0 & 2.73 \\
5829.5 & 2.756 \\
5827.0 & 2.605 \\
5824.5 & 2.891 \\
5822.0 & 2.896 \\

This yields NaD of 5.6 AA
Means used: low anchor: 3.16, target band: 2.58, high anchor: 3.06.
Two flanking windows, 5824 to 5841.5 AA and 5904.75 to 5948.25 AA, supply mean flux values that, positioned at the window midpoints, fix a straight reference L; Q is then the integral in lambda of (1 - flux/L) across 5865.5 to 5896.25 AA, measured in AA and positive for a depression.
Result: 3.3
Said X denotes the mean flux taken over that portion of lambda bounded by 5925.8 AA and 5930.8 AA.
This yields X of 3.05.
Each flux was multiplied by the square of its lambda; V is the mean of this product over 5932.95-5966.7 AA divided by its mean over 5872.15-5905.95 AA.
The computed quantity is 1.18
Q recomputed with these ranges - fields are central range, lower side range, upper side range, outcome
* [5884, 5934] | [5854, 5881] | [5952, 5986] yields 4.3 AA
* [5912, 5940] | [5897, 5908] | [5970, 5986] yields -1.3 AA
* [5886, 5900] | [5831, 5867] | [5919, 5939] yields 3.7 AA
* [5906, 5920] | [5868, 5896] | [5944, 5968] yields -0.6 AA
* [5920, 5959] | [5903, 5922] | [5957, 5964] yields -1.6 AA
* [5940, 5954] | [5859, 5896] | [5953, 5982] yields -0.3 AA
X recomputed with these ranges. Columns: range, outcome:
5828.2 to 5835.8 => 2.88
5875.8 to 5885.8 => 2.64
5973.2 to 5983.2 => 3.02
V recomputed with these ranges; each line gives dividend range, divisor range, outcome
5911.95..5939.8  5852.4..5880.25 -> 1.03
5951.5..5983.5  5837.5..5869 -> 1.02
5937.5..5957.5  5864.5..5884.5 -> 1.05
